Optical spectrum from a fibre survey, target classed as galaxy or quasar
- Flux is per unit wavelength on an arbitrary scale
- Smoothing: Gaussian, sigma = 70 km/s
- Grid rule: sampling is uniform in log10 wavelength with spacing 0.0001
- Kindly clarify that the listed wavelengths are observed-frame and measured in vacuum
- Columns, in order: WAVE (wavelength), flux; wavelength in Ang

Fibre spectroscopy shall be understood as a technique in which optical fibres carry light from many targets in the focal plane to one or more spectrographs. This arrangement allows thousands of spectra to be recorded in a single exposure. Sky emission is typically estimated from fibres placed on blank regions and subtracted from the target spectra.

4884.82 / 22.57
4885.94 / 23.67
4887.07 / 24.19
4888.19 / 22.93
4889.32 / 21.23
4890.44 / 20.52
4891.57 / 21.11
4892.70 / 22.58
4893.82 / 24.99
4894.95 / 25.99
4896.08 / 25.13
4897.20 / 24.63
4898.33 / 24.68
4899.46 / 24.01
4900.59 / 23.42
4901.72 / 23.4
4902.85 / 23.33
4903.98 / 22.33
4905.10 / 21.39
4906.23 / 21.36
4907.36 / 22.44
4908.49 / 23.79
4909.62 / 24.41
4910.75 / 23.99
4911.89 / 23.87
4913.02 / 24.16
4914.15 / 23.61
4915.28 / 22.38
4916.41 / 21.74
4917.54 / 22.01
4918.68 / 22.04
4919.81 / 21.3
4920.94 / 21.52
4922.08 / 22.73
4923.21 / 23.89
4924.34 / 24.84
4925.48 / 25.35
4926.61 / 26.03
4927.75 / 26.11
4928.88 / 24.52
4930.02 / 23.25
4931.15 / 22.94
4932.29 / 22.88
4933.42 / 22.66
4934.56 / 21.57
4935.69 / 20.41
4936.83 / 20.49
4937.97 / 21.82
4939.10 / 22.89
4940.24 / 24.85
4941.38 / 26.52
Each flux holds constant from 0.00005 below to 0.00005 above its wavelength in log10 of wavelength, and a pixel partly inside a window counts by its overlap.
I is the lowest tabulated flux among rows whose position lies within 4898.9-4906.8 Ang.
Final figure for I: 21.36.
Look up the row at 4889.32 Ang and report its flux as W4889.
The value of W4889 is 21.23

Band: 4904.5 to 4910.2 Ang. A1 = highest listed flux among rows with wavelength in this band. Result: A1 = 24.41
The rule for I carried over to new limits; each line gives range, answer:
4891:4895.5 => 21.11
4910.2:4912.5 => 23.87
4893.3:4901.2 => 23.42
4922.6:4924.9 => 23.89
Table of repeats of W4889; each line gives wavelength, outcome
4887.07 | 24.19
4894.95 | 25.99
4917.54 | 22.01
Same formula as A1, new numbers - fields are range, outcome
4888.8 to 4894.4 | 24.99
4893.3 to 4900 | 25.99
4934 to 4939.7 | 22.89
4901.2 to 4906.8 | 23.4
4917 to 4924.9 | 24.84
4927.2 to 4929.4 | 26.11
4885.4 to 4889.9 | 24.19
